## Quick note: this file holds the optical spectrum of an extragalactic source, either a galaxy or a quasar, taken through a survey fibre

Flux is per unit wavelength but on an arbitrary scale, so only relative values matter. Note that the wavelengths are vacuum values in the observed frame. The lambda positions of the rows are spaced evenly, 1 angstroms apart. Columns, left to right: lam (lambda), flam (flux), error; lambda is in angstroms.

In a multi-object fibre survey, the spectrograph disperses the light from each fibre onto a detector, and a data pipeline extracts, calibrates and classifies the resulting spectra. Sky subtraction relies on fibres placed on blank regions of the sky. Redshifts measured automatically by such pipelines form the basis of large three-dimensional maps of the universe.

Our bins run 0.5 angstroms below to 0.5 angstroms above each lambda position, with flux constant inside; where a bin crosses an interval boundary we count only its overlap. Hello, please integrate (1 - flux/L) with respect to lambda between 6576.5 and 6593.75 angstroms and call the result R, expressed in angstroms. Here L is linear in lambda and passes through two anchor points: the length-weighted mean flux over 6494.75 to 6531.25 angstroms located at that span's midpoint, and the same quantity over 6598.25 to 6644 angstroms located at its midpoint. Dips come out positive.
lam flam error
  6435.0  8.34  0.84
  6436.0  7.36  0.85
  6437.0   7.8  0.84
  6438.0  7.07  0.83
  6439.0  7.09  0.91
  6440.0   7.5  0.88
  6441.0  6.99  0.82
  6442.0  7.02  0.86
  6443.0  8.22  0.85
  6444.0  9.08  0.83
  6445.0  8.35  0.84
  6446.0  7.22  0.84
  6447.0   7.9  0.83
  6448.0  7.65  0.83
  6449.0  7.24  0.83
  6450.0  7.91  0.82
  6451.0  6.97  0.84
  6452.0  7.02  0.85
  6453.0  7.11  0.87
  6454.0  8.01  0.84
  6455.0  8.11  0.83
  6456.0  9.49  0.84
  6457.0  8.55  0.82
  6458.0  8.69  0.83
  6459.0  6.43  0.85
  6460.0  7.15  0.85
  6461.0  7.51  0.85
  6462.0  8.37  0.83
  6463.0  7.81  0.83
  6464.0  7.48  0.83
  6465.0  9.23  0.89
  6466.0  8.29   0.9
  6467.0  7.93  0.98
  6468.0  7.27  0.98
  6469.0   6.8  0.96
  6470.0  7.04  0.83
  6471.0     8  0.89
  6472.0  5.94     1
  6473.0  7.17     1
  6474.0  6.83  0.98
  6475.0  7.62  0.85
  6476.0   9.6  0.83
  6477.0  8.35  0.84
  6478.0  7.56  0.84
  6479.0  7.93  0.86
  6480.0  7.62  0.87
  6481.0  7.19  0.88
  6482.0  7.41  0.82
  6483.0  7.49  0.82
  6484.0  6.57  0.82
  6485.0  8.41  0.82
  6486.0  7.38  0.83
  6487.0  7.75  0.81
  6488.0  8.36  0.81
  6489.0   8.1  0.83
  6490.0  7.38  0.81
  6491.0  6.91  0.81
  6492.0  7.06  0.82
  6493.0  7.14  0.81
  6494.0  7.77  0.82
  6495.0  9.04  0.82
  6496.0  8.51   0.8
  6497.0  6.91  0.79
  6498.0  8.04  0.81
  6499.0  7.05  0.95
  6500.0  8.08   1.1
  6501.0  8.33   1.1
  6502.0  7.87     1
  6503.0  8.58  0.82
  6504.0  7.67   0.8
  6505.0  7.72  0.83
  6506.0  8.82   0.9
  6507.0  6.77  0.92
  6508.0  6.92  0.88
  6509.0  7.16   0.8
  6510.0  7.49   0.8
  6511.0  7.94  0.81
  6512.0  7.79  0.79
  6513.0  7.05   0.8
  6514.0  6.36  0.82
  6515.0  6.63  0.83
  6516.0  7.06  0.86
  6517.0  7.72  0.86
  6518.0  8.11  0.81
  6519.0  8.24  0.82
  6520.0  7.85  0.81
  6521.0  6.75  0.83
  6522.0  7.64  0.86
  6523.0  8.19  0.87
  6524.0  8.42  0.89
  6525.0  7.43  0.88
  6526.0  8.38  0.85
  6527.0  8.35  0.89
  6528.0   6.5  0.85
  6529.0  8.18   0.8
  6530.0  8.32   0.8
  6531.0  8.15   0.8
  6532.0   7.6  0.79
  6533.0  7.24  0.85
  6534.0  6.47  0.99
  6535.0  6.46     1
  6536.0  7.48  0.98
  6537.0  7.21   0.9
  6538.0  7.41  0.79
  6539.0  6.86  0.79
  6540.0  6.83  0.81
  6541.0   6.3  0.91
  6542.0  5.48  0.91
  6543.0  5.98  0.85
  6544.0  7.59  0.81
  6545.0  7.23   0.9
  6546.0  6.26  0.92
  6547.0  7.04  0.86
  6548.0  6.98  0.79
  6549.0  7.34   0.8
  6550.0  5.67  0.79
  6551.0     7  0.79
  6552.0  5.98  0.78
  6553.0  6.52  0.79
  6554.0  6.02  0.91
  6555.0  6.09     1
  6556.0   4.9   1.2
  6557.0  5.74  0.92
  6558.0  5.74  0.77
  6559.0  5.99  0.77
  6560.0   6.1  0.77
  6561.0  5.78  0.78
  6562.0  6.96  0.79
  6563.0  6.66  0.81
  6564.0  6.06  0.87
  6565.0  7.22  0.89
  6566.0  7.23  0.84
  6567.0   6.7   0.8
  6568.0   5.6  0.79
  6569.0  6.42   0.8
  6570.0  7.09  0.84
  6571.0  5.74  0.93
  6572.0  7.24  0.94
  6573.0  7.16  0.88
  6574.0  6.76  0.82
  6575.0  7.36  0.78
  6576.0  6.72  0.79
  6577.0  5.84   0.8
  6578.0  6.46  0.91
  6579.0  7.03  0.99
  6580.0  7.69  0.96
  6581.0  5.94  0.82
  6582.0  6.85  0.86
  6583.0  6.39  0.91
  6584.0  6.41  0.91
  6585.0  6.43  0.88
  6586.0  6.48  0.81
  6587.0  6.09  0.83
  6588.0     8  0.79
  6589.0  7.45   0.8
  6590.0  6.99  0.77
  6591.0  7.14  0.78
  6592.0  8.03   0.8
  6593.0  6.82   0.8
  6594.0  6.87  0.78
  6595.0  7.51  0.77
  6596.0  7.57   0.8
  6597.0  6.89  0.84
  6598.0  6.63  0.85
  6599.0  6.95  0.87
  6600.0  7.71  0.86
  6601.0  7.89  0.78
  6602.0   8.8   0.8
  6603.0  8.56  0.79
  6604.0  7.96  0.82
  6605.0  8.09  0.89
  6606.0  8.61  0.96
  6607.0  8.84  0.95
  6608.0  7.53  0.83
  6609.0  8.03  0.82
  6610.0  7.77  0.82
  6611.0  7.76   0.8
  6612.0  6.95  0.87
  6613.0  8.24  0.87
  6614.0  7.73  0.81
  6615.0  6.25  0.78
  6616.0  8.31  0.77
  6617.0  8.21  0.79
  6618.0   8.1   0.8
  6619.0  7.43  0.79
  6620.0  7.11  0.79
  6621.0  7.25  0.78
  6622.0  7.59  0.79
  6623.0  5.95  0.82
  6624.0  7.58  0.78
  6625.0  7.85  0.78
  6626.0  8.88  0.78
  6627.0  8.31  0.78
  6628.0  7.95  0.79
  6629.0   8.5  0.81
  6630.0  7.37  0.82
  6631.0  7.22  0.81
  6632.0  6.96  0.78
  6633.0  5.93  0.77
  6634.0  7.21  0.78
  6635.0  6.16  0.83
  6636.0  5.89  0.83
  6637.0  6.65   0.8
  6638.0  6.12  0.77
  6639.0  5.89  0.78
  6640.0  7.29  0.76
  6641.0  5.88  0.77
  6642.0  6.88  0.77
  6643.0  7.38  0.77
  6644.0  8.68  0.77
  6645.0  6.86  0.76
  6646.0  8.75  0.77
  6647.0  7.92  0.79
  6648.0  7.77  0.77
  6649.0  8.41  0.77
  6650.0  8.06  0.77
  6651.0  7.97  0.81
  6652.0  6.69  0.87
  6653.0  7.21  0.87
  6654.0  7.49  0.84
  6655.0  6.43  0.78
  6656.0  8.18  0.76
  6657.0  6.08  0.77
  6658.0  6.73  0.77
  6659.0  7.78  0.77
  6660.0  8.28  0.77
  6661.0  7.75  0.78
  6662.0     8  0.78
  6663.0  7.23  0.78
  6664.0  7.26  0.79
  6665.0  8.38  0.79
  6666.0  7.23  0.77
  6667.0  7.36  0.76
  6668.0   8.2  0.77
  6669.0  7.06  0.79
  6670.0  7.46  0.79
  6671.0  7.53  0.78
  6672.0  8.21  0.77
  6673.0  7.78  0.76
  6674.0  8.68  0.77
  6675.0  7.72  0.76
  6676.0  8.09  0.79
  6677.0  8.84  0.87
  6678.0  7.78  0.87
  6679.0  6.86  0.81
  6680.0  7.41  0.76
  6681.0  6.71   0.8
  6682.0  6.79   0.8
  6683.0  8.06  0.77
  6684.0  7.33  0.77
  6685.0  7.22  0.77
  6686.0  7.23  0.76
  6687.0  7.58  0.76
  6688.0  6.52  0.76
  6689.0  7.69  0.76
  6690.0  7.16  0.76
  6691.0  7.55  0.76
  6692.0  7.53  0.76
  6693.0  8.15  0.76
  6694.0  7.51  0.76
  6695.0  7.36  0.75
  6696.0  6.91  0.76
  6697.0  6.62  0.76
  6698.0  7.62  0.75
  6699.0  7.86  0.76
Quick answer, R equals 1.7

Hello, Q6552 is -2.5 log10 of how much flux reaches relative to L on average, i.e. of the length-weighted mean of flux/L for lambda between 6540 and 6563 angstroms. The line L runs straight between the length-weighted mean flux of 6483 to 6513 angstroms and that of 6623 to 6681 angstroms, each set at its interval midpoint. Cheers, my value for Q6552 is 0.20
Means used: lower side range 7.69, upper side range 7.45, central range 6.32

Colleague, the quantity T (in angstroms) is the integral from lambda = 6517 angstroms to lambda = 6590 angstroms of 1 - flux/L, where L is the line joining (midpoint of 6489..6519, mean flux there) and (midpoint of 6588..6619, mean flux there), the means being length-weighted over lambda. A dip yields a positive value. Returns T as 7.4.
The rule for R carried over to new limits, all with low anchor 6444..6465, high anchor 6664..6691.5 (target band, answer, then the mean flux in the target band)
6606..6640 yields 1.0 angstroms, 7.4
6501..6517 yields 0.5 angstroms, 7.49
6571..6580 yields 1.0 angstroms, 6.81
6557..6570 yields 2.2 angstroms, 6.38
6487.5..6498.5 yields 0.0 angstroms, 7.75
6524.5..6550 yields 1.9 angstroms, 7.13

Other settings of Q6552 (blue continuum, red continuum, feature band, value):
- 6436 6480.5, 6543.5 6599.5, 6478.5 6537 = -0.05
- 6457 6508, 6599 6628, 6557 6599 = 0.16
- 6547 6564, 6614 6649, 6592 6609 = -0.13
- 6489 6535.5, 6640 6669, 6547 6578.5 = 0.18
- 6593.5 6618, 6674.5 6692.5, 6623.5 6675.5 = 0.02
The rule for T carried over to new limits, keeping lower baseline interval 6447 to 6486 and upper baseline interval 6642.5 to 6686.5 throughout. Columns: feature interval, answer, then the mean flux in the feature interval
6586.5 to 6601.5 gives 0.78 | 7.24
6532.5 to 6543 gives 1.26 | 6.74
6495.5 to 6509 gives -0.18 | 7.77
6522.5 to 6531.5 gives -0.39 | 7.99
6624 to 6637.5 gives 0.55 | 7.31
